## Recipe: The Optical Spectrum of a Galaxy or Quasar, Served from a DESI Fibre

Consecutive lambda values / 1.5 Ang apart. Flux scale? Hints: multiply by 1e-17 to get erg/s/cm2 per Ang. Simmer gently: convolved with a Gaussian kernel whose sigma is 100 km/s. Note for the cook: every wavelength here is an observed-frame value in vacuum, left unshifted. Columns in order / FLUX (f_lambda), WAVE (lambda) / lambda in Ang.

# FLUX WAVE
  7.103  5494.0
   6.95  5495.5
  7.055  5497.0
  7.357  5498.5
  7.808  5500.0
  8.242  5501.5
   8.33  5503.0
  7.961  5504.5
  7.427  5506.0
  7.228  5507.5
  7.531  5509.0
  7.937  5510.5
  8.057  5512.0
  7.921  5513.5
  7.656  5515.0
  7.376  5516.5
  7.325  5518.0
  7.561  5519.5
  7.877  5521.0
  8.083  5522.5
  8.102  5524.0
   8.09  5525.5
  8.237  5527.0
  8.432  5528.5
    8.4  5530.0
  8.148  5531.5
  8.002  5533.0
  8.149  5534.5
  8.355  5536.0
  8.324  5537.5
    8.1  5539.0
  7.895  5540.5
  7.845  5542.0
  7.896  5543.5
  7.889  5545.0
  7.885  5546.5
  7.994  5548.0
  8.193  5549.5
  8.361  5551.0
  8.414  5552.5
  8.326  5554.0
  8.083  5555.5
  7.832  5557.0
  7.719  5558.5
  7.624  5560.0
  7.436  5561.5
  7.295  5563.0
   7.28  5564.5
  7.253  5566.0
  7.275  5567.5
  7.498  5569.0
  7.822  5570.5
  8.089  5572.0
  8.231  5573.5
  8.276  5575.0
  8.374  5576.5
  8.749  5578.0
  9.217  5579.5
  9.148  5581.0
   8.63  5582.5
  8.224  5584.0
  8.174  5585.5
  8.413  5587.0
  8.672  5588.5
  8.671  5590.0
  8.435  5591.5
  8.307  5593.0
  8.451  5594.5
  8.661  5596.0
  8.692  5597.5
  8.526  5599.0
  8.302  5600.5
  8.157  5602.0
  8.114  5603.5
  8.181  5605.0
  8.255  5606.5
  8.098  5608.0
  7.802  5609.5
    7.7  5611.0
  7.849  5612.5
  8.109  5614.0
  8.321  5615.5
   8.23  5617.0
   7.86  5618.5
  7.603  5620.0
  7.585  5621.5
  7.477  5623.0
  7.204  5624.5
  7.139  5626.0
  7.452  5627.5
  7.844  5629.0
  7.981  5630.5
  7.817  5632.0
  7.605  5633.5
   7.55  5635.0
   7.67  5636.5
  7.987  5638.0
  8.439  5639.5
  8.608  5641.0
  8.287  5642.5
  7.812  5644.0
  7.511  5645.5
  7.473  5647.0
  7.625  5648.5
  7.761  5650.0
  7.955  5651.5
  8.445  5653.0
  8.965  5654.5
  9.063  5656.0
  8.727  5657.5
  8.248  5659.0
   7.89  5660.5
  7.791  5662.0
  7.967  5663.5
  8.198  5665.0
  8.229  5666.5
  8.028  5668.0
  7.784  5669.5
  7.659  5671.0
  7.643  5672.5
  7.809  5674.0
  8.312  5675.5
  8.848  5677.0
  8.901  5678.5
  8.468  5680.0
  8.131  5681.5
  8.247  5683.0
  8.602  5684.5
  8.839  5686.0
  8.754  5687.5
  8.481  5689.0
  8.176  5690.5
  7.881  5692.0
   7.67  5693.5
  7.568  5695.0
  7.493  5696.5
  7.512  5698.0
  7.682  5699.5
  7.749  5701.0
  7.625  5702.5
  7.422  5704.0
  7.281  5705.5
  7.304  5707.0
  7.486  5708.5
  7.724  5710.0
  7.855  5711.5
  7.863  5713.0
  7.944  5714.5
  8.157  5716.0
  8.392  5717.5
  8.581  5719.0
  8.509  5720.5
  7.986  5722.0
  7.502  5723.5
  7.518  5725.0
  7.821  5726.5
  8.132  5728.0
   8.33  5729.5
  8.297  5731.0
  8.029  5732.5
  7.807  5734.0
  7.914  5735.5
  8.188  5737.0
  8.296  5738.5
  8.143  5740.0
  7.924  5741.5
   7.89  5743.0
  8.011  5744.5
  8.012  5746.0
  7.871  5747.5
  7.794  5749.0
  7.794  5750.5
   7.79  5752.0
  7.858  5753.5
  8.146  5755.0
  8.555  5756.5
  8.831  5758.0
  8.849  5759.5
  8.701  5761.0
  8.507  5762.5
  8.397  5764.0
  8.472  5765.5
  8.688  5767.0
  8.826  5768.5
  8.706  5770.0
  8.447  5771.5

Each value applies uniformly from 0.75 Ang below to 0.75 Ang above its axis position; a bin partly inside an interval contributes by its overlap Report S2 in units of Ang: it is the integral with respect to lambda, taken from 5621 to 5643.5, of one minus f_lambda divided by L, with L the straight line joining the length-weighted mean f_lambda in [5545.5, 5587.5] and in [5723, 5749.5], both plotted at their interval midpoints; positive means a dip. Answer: 0.7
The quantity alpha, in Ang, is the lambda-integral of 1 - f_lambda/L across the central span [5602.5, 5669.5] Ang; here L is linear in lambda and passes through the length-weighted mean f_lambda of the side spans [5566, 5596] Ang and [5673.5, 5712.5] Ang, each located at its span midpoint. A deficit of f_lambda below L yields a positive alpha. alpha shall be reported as 1.6 Ang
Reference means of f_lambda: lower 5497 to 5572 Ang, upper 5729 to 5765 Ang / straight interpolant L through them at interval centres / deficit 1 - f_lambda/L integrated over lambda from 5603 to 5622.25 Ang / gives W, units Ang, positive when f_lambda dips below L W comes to 0.0 Ang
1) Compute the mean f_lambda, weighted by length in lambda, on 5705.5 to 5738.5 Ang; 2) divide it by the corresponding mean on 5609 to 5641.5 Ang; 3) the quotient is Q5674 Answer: 1.02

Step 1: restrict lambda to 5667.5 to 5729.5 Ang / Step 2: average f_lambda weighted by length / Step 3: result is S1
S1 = 7.99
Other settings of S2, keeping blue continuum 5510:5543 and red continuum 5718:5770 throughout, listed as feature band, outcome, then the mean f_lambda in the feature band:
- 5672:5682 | -0.2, 8.32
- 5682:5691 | -0.4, 8.52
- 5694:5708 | 1.1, 7.52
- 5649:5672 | -0.2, 8.17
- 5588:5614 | -0.7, 8.28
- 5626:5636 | 0.5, 7.66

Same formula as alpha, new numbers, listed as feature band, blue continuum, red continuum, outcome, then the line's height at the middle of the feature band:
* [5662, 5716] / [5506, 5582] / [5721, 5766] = 0.7 Ang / 8.07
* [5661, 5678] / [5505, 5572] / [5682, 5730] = -0.2 Ang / 7.92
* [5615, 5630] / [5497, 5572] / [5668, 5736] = 0.5 Ang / 7.93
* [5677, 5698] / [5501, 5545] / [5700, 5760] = -0.7 Ang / 7.97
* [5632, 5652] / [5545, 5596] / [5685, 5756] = 0.4 Ang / 8.04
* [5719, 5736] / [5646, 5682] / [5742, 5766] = 0.4 Ang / 8.2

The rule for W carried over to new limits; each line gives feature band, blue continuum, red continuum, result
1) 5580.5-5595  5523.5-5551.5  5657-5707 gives -0.7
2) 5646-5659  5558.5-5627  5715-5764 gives -0.2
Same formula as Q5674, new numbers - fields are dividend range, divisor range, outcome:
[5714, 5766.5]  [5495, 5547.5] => 1.03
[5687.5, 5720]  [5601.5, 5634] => 1.00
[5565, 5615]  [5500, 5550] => 1.04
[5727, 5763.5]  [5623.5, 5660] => 1.02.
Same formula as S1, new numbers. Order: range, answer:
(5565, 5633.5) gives 8.1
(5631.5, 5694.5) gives 8.14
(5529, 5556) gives 8.13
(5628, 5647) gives 7.9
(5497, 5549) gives 7.91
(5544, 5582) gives 8.01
